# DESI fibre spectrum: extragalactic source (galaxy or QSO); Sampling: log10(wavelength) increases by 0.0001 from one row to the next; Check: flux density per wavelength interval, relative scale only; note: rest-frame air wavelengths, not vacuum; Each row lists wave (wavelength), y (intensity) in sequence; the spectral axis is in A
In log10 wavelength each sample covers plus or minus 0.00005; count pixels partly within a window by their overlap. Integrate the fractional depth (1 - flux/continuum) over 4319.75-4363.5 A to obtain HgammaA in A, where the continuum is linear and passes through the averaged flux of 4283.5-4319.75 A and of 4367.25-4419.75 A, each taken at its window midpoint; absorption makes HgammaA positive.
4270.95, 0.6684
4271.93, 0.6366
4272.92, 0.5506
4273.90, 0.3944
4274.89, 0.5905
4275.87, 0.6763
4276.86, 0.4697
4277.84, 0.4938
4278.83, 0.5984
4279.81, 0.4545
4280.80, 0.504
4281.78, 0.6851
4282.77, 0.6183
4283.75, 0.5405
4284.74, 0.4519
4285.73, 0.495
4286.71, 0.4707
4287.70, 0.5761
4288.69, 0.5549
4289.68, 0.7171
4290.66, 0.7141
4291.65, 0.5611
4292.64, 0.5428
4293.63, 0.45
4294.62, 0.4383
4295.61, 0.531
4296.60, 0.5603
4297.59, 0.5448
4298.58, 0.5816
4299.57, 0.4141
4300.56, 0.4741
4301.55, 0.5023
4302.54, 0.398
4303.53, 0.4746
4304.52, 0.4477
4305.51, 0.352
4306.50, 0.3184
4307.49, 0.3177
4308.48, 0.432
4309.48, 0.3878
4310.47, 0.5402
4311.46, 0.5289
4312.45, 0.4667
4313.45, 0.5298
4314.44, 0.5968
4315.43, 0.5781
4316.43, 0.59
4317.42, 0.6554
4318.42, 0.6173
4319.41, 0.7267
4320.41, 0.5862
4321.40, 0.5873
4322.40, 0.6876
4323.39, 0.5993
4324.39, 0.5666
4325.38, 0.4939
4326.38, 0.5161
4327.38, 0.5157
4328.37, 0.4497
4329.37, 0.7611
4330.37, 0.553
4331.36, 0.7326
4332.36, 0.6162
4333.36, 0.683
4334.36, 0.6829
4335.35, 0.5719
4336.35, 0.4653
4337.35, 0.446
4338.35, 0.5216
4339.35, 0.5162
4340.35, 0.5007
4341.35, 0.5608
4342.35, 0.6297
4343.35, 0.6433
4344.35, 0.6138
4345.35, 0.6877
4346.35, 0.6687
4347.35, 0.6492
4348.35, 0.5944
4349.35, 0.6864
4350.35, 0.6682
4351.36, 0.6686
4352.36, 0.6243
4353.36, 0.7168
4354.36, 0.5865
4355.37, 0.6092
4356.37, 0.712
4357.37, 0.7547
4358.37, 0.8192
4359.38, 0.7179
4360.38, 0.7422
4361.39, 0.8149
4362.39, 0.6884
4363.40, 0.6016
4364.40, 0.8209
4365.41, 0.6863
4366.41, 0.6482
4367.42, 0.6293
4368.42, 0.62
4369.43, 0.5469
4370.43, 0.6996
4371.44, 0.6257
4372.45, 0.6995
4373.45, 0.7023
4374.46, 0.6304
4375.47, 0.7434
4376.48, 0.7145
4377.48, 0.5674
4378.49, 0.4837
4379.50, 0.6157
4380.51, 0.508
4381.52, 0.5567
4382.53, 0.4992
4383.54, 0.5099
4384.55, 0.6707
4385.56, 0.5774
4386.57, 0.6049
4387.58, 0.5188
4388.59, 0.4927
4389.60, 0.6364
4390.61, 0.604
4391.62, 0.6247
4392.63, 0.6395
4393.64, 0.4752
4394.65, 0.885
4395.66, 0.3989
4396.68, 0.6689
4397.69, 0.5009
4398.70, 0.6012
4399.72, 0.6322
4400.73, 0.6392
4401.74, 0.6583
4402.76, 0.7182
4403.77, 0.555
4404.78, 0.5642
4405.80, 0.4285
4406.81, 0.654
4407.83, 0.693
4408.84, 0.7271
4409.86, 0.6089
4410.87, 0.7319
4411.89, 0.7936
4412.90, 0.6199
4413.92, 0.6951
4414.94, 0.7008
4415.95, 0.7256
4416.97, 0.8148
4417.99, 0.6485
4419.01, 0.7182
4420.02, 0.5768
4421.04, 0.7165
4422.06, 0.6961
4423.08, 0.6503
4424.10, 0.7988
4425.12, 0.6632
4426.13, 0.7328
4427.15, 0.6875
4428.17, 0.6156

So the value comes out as -4.8 A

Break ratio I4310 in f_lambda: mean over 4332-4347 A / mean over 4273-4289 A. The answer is 1.10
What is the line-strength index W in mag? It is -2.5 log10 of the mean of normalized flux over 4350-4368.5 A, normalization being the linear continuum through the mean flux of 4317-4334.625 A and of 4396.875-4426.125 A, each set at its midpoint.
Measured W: -0.10 mag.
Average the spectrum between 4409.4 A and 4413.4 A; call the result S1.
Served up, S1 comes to 0.691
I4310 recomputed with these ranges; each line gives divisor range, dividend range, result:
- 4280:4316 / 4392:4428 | 1.29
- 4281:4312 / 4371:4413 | 1.22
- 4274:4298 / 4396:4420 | 1.19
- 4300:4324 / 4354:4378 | 1.32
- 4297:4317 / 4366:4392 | 1.27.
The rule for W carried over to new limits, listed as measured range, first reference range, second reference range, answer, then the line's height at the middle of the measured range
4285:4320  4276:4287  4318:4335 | 0.10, 0.568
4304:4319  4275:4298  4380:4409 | 0.14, 0.56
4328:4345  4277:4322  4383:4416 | -0.05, 0.56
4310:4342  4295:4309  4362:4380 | -0.11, 0.522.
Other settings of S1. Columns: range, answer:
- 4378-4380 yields 0.55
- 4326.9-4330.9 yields 0.573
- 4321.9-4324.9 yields 0.618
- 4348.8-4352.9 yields 0.661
